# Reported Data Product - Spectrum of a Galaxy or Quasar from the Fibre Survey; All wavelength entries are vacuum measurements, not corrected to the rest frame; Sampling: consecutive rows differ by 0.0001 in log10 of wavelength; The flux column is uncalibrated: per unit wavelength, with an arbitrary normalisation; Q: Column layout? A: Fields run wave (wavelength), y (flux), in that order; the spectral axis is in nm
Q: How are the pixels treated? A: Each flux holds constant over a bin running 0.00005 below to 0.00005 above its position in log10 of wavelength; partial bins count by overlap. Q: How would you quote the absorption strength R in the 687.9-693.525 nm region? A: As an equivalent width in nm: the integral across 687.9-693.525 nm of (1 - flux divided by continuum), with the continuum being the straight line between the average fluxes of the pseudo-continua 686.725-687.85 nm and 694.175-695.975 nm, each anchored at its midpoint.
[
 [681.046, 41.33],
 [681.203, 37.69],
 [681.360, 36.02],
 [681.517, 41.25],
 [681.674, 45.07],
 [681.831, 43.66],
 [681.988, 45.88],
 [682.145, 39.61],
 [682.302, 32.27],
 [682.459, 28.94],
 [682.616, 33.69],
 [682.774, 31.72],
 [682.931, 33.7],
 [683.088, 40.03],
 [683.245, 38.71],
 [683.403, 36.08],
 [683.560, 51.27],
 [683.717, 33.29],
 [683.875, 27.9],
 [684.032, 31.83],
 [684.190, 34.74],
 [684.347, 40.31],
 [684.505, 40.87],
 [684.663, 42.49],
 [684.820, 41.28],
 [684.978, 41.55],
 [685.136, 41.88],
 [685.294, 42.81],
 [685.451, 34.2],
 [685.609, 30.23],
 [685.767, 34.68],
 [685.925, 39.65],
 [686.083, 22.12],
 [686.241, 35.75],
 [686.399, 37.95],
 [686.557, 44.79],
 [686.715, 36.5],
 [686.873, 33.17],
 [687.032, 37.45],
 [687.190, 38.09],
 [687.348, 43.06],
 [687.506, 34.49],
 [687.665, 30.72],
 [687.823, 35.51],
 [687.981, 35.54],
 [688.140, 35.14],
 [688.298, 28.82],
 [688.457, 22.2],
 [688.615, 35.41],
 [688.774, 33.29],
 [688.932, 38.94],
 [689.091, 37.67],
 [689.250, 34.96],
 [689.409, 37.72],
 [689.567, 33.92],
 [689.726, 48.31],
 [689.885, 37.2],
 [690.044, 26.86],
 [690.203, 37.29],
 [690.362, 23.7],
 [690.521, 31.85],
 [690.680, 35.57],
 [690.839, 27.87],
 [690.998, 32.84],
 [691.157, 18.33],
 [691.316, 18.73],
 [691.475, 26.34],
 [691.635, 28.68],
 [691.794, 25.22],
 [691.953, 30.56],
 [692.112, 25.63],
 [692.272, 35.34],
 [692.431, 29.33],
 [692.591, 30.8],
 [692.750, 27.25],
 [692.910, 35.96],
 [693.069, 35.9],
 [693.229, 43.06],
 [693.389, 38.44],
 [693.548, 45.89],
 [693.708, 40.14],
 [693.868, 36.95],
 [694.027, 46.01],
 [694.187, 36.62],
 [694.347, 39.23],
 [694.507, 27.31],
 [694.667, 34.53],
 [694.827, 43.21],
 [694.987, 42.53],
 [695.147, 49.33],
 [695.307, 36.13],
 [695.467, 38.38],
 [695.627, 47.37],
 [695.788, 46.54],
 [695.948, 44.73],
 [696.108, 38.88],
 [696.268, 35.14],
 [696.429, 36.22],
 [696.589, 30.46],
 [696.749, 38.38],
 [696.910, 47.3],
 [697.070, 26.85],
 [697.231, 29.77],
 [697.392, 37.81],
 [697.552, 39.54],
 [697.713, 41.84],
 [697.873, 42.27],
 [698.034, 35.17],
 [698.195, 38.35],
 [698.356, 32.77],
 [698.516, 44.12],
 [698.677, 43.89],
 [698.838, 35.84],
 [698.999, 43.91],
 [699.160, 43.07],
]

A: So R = 0.85 nm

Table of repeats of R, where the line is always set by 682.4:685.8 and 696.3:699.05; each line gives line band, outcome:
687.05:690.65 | 0.255 nm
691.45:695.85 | 0.111 nm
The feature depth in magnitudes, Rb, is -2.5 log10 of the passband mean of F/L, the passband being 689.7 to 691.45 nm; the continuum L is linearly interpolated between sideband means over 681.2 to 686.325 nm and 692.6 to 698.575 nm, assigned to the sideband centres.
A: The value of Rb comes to 0.25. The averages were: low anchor 37.3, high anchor 38.6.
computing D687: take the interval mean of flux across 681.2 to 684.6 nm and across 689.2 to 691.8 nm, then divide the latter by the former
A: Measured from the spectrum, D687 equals 0.8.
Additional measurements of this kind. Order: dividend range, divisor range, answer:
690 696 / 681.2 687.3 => 0.93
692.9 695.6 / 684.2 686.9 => 1.05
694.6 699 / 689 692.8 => 1.27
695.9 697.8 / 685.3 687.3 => 1.04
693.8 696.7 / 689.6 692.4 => 1.31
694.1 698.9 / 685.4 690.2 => 1.10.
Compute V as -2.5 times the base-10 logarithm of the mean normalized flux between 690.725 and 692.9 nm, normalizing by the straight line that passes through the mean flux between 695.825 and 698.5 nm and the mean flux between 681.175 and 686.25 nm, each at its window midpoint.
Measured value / 0.32 mag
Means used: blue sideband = 37.3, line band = 27.9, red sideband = 37.5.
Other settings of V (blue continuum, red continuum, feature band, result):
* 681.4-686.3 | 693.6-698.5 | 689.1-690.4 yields 0.08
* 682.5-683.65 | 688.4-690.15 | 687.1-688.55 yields 0.06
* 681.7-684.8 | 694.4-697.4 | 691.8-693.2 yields 0.21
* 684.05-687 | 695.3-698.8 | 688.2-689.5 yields 0.12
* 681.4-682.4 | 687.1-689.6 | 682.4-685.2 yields 0.05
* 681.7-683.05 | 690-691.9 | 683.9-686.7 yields -0.11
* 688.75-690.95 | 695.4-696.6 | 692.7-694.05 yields -0.03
